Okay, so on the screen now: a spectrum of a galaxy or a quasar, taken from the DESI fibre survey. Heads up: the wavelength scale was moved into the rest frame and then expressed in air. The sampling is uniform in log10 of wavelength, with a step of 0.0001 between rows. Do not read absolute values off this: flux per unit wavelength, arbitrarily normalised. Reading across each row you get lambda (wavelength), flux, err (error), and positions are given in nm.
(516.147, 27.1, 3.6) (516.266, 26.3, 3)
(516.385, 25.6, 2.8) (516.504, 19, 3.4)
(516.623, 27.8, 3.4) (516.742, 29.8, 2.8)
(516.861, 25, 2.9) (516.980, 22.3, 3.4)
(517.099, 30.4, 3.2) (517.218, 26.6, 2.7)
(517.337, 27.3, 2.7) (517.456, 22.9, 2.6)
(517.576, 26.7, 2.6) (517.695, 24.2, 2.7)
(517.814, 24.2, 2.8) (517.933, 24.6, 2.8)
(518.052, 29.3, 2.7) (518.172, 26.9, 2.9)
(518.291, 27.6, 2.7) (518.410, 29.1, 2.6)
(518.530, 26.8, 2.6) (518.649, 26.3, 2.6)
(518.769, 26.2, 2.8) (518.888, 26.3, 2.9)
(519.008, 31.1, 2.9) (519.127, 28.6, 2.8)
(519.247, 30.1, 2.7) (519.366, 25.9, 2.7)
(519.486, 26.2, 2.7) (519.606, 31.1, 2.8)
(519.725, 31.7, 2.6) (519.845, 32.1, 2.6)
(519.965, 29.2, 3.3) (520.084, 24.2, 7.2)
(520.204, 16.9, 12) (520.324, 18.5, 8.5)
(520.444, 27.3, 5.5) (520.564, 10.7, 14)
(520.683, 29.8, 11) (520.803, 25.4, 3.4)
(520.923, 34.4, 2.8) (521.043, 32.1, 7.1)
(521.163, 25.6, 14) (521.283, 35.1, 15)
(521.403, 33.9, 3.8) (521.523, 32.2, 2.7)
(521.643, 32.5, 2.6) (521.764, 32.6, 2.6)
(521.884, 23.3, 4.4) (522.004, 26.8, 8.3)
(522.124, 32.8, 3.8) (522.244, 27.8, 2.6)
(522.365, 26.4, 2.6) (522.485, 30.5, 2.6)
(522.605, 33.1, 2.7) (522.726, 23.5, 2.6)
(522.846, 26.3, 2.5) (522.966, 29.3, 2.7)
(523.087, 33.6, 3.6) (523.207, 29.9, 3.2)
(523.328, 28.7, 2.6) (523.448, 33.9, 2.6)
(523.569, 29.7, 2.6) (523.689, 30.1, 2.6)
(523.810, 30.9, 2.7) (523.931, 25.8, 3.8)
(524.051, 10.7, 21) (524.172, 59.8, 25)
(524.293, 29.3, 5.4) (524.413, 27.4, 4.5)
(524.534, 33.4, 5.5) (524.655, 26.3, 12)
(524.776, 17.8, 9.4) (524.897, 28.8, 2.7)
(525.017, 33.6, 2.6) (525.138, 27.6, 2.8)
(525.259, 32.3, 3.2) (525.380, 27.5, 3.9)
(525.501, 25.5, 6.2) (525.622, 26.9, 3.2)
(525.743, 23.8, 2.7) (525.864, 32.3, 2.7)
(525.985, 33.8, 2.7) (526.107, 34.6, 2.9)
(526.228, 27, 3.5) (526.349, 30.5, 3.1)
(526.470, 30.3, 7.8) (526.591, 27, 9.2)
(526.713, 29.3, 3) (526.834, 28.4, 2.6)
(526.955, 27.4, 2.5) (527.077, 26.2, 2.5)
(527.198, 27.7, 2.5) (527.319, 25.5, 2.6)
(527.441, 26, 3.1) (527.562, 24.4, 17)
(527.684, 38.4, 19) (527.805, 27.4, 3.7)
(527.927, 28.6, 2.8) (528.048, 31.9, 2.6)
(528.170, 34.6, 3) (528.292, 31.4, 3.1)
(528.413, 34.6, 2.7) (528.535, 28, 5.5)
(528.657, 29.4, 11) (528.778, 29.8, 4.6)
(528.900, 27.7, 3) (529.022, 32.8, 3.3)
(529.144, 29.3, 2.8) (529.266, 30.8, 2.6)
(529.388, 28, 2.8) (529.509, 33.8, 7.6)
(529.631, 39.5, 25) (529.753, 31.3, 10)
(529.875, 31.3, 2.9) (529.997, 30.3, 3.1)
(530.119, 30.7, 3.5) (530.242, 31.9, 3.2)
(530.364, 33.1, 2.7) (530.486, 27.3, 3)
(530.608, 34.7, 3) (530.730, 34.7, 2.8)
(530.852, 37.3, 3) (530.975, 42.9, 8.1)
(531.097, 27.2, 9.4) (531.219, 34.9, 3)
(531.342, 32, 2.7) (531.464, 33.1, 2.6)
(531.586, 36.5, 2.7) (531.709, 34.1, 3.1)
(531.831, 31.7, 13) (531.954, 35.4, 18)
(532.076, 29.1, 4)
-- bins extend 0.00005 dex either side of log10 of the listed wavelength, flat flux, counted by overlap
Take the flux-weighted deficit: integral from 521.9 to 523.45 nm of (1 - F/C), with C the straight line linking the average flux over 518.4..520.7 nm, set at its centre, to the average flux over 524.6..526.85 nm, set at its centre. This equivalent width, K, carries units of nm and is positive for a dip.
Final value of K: -0.09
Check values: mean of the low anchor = 26.3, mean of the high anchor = 28.6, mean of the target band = 29.1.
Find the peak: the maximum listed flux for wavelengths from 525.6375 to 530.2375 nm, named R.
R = 39.5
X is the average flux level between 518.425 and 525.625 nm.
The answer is 28.6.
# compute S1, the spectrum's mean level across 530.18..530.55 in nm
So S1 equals 30.8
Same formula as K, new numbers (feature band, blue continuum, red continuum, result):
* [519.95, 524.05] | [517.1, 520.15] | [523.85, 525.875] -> 0.01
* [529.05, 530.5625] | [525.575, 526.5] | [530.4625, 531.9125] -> 0.07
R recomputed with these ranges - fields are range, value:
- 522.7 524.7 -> 59.8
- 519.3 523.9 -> 35.1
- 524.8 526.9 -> 34.6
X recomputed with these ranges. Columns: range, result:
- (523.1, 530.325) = 29.9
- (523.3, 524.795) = 29.9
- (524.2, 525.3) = 29.4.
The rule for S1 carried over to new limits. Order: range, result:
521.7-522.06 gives 27.6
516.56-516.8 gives 28.6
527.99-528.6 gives 32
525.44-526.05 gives 28.5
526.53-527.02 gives 28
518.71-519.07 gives 27.9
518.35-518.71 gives 27.4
